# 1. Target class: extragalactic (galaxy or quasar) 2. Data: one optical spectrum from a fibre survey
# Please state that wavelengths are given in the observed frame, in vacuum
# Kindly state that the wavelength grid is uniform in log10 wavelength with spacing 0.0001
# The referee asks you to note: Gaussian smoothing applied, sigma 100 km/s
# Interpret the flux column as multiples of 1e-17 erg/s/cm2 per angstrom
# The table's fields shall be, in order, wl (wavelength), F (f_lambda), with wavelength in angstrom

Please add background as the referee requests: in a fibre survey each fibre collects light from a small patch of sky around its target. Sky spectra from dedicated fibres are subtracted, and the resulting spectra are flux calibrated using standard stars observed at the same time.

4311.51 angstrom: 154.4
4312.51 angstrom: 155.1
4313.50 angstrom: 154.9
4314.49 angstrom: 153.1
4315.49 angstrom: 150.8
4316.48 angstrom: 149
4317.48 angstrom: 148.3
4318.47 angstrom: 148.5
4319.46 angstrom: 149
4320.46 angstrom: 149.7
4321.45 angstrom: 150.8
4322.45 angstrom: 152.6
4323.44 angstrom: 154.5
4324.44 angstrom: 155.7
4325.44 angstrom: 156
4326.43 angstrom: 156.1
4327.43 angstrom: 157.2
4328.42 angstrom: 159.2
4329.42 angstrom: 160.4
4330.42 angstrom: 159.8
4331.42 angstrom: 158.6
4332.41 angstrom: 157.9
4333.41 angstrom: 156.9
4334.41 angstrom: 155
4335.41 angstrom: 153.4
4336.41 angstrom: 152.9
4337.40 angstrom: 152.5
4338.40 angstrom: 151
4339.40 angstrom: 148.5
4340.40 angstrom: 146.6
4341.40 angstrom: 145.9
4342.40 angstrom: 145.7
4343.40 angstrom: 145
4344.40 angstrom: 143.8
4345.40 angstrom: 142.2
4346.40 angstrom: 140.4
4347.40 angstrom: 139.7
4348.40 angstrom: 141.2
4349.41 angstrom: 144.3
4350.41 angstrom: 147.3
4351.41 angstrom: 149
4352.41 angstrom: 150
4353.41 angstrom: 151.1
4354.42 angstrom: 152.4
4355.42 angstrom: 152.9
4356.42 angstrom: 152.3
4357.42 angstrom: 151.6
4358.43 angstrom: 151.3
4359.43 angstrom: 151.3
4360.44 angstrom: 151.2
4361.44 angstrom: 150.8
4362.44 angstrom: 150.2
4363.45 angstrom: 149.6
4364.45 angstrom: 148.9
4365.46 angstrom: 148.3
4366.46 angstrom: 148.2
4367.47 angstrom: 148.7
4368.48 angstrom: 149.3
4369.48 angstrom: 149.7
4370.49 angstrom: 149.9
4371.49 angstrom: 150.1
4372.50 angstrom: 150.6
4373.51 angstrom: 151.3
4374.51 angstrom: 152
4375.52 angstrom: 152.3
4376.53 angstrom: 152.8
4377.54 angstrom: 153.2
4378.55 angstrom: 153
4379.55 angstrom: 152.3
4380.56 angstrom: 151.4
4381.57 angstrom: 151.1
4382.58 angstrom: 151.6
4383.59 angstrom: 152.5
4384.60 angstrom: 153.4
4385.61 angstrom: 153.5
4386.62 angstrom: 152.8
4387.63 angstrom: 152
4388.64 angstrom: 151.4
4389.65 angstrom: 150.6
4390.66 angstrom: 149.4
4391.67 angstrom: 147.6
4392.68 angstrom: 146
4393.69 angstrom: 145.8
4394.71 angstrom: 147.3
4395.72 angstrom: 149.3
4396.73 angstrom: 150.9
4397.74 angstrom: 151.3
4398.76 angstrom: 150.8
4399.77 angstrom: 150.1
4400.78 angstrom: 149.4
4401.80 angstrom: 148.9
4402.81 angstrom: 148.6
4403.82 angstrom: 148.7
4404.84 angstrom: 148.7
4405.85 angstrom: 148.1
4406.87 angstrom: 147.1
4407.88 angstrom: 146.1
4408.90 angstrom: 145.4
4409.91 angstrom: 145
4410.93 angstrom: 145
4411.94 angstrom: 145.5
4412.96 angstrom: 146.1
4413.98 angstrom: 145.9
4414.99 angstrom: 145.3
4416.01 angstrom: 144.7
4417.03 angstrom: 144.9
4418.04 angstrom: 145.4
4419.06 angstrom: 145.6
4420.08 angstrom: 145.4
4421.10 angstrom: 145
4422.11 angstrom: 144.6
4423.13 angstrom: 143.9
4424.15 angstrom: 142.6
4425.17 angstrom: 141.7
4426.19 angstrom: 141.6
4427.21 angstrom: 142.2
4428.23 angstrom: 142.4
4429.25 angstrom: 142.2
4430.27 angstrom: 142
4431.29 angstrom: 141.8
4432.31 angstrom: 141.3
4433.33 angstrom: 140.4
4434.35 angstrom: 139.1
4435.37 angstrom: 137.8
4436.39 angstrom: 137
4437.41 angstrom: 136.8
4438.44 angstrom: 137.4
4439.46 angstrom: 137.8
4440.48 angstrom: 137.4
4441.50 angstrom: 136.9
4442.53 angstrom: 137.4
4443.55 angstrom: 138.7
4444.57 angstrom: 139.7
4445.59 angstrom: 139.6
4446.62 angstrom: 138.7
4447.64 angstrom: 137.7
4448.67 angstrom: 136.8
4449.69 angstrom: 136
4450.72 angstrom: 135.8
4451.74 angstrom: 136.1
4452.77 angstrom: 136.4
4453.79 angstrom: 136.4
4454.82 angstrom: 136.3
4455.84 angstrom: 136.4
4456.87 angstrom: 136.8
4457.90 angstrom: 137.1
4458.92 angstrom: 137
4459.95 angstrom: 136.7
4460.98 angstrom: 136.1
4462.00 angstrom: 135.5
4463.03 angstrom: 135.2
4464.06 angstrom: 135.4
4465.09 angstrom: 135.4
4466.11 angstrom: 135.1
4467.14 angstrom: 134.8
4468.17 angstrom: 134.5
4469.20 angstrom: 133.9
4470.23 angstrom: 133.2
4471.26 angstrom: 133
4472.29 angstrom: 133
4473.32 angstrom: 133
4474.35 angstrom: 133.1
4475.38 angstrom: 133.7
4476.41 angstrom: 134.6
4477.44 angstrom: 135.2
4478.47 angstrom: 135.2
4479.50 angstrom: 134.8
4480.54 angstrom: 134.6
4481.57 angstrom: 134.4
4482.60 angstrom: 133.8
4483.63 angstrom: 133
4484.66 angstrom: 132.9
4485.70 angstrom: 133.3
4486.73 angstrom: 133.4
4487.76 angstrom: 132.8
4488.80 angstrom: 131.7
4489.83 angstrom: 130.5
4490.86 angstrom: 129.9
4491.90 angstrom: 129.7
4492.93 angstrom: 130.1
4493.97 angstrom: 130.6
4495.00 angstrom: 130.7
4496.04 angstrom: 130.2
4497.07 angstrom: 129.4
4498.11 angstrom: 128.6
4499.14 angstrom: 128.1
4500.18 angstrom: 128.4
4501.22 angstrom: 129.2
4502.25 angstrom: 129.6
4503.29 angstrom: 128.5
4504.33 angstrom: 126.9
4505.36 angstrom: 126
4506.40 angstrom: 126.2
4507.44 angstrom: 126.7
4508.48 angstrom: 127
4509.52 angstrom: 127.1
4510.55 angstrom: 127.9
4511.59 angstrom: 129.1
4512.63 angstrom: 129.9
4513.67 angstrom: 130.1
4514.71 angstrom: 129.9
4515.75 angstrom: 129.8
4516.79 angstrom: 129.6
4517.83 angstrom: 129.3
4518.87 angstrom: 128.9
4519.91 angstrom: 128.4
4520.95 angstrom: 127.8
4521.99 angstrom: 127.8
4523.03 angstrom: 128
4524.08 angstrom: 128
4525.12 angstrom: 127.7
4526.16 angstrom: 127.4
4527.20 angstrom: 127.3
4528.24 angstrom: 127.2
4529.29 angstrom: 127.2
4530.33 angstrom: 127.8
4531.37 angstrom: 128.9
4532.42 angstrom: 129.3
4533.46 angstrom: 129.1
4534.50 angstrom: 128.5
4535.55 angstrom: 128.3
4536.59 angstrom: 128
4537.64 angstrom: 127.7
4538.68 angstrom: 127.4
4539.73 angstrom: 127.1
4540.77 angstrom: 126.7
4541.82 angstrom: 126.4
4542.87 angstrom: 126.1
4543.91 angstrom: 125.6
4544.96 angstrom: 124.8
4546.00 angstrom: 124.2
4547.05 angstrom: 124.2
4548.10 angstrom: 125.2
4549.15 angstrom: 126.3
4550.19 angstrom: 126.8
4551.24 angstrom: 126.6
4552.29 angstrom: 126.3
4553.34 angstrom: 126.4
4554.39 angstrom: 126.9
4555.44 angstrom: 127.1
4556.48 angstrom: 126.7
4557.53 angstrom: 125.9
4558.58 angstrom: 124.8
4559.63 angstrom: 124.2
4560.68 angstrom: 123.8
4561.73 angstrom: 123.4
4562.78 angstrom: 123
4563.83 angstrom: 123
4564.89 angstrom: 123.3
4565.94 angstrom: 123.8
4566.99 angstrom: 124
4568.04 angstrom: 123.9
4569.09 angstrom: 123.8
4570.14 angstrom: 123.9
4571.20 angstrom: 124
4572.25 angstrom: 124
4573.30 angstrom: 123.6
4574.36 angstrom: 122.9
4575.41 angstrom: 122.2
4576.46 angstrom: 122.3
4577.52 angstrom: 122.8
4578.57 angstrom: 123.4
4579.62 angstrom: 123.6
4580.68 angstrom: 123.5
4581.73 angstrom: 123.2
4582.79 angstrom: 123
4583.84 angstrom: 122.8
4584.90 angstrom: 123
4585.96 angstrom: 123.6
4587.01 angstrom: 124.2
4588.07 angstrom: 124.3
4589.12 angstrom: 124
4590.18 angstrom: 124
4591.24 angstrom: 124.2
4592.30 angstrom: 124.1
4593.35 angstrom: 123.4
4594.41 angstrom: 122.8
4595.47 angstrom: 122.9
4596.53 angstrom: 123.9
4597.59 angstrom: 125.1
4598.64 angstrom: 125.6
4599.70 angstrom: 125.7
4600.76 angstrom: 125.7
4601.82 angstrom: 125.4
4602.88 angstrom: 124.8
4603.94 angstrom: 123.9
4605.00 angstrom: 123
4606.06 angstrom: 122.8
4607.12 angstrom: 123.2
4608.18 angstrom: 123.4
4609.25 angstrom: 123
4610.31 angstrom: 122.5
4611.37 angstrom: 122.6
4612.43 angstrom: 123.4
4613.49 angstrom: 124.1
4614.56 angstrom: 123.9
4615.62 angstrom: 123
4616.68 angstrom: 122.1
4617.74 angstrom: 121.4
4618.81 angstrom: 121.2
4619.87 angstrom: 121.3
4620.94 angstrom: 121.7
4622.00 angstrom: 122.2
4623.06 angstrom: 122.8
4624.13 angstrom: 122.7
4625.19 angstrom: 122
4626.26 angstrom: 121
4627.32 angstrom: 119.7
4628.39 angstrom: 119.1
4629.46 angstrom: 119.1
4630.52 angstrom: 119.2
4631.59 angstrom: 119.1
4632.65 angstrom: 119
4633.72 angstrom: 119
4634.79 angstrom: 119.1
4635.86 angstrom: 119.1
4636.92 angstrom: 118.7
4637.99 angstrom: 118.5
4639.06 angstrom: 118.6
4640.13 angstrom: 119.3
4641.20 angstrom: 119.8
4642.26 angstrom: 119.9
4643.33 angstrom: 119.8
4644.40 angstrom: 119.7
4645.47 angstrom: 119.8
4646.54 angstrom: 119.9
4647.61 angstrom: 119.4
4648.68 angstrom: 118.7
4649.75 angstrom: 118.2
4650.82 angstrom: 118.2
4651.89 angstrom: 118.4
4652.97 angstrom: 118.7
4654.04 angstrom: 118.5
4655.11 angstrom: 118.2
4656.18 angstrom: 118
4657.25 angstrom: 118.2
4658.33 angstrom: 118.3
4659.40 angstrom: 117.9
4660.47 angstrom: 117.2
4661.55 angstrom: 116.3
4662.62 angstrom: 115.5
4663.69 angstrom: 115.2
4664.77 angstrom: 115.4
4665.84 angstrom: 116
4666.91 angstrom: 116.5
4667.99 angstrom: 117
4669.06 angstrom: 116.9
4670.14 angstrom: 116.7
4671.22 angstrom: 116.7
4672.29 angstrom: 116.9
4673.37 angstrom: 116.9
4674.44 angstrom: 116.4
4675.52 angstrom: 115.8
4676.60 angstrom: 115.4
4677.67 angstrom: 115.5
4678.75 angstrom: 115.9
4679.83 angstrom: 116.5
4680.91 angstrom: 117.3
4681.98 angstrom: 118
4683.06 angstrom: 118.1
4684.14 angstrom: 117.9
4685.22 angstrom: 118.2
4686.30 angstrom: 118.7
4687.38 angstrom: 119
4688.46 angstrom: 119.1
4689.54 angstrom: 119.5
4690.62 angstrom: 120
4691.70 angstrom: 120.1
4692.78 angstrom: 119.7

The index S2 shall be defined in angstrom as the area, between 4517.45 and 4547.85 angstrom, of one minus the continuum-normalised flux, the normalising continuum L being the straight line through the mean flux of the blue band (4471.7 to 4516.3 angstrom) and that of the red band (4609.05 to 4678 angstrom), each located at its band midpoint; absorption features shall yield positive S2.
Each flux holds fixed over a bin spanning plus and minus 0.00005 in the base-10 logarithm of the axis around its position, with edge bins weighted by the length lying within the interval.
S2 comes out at 0.1 angstrom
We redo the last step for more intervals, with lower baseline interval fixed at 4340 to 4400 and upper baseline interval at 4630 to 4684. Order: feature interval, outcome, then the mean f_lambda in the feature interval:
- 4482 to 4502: 0.76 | 131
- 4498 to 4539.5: 1.51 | 128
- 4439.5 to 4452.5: 0.32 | 138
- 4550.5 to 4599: 1.07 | 124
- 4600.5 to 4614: -0.04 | 124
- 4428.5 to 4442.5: 0.31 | 139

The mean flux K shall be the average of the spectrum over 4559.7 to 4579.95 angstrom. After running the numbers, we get 123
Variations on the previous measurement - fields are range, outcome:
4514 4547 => 128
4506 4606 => 126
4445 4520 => 133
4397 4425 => 147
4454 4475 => 135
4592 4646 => 122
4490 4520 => 129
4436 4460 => 137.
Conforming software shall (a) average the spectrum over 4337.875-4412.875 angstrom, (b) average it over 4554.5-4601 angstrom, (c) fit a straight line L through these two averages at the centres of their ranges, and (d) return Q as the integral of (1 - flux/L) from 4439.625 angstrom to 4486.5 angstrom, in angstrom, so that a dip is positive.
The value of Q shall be 0.9 angstrom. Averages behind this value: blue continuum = 149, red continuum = 124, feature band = 136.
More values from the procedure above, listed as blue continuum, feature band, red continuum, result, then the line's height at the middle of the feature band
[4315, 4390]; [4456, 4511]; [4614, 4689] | 1.87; 137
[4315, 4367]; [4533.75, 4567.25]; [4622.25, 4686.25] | 0.84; 129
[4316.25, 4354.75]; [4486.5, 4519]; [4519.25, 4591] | 0.56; 131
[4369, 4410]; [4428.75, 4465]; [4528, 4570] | 0.96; 141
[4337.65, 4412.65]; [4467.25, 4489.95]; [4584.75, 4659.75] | 0.64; 137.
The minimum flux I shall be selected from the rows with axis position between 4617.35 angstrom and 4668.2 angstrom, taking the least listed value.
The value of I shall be 115.2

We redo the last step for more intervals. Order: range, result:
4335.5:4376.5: 139.7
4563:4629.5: 119.1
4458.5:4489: 131.7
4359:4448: 136.8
